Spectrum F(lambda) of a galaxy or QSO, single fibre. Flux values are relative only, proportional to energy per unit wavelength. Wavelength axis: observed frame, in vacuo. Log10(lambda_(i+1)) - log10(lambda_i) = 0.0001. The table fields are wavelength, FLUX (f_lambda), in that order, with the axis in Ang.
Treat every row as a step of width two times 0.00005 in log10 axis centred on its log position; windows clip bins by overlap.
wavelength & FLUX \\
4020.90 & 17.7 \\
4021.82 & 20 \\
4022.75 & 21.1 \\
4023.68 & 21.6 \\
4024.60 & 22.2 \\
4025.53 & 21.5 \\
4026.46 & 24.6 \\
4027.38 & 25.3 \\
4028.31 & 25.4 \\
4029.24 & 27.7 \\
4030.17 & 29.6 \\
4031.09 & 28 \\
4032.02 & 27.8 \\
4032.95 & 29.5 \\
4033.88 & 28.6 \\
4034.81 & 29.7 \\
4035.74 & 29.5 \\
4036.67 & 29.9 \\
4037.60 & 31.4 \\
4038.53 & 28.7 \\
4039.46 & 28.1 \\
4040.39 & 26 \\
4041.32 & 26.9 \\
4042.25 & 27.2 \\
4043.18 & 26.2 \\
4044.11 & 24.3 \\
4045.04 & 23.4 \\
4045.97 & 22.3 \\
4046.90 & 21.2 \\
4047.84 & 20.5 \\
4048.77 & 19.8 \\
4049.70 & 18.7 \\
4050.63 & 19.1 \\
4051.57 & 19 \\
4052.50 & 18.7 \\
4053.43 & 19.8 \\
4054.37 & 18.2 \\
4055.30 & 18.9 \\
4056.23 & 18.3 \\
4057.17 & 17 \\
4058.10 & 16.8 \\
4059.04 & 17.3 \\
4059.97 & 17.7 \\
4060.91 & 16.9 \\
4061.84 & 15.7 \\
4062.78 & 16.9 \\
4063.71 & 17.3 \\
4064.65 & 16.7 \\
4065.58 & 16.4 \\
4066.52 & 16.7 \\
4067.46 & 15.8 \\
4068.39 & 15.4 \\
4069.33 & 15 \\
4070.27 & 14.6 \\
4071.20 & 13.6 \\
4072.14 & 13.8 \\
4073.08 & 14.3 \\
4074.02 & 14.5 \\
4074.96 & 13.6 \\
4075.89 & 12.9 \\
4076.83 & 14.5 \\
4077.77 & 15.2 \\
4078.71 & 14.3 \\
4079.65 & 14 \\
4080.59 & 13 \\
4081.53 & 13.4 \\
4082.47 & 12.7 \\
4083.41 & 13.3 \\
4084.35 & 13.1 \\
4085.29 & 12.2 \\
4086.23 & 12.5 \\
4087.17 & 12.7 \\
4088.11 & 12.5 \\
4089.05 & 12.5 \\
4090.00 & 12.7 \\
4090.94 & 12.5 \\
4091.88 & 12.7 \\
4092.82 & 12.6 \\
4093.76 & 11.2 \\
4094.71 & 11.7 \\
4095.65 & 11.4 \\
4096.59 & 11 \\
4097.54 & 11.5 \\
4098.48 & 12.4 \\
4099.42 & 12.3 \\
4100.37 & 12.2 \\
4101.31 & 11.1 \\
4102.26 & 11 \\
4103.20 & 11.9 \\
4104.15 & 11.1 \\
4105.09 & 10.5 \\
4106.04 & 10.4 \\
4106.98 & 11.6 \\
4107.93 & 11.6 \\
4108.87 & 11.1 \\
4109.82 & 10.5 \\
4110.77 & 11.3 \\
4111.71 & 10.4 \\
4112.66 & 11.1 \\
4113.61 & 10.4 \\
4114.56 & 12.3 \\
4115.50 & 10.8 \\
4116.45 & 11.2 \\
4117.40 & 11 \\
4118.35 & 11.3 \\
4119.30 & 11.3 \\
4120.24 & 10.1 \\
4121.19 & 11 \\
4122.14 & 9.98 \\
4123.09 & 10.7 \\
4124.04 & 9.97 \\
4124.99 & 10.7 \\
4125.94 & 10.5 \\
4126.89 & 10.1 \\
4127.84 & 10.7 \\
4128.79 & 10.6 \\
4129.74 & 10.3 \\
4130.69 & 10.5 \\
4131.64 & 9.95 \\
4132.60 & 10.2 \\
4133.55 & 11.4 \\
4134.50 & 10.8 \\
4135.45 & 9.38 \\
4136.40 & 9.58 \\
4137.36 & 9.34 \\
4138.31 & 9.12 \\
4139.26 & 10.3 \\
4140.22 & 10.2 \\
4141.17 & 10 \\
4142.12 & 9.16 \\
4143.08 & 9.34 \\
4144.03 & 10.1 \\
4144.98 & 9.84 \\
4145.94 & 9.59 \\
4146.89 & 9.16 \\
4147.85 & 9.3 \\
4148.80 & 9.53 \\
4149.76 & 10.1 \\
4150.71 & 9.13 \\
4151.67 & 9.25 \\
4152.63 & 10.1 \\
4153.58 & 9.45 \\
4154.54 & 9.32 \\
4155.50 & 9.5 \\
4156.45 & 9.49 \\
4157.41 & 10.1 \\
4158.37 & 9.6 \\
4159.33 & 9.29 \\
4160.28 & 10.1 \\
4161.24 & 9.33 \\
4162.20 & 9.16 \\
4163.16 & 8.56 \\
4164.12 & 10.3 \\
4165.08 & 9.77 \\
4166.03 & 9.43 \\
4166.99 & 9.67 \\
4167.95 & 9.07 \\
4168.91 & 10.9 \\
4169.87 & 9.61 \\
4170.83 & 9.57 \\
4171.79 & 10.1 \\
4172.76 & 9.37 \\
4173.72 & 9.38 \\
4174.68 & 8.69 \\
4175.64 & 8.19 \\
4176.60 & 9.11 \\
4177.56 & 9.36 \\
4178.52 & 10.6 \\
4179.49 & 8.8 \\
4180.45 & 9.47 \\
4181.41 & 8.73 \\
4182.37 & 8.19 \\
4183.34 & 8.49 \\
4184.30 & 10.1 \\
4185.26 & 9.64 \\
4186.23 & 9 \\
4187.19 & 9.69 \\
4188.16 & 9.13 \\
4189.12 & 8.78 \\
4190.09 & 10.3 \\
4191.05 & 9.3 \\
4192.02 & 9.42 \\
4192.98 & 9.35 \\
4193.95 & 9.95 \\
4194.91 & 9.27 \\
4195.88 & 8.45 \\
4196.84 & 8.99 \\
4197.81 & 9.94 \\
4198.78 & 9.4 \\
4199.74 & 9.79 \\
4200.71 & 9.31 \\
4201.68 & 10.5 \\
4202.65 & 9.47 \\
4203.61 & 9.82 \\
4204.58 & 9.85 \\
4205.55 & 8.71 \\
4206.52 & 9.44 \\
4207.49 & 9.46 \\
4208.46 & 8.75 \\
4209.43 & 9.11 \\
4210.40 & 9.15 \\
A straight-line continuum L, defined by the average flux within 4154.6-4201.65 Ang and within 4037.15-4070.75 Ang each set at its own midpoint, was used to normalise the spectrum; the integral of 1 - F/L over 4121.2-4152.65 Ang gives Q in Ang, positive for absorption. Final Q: 7.18 Ang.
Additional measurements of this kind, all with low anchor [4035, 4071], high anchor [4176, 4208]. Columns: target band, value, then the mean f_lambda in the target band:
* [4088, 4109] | 6.5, 11.7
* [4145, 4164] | 4.4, 9.5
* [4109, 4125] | 4.8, 10.8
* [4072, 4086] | 3.7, 13.6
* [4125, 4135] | 2.7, 10.5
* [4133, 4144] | 3.1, 9.89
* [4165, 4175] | 1.4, 9.61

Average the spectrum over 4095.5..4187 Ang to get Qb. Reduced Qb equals 10.1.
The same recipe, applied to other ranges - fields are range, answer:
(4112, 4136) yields 10.6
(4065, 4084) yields 14.4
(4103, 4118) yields 11.1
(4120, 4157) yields 9.94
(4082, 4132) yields 11.4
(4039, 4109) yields 15.7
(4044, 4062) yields 19.1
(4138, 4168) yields 9.58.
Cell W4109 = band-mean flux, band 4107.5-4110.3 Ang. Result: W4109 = 11.1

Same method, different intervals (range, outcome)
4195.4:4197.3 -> 8.75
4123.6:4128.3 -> 10.4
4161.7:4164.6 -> 9.32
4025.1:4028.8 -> 24.2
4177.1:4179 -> 10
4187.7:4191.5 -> 9.39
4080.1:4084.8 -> 13.1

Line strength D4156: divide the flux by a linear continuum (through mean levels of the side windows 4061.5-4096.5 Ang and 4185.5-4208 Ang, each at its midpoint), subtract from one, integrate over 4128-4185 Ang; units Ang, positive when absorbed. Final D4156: 6.88 Ang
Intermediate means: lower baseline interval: 13.8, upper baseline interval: 9.45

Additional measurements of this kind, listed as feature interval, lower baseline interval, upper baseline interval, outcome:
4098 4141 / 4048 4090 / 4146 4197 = 6.1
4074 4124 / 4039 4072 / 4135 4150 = 8.6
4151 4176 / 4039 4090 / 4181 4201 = 3.4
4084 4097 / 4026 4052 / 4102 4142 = 3.3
